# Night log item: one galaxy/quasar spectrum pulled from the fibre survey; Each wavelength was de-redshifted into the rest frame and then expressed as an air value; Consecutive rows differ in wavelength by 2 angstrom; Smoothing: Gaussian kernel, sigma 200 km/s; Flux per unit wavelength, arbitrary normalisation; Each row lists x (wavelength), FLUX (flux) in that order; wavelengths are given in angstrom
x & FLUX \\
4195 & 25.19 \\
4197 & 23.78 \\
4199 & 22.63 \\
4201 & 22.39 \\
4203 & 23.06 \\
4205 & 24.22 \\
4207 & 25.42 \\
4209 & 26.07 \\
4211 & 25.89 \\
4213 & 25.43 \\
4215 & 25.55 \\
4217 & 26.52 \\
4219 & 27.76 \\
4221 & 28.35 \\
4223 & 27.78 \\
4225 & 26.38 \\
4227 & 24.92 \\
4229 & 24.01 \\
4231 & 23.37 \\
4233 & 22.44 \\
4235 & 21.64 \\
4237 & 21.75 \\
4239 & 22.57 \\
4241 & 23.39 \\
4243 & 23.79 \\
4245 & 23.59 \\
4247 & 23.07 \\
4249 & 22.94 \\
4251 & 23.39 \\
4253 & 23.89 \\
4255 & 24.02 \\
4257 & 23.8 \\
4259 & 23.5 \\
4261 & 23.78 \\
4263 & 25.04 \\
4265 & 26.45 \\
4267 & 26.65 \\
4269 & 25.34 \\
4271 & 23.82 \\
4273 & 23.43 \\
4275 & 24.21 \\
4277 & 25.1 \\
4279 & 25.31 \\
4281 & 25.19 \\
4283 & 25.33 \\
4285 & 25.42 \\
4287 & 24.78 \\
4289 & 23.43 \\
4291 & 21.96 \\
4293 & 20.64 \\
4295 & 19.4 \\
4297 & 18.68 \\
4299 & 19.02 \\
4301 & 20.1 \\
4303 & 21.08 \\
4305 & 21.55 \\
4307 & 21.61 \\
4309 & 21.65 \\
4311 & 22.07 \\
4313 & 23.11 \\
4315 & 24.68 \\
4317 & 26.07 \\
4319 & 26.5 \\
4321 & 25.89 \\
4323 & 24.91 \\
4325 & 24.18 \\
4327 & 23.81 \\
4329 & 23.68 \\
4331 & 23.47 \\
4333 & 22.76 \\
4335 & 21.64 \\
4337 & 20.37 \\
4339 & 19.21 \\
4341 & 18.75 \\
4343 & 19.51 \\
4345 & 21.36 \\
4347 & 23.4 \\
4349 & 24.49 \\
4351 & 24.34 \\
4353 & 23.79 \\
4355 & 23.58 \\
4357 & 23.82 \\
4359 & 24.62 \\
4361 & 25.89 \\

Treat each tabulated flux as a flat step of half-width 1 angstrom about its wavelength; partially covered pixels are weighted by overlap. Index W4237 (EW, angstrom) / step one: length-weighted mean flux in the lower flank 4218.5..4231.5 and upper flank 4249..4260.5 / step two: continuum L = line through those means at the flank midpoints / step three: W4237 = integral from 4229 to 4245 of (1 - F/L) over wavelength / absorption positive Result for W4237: 1.4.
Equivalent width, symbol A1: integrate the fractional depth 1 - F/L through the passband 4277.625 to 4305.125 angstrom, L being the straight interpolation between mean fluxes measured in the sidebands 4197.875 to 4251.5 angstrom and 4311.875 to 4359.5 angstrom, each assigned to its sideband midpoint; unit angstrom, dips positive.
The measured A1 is 1.58 angstrom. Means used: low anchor 24.4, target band 22.3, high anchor 23.2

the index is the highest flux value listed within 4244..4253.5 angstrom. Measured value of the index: 23.89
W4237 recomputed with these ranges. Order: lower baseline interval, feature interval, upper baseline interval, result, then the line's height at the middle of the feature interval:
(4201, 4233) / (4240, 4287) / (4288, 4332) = -0.7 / 24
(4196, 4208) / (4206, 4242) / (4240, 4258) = -2.1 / 23.6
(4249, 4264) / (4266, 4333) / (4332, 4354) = -1.7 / 22.8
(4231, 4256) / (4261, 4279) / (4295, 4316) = -2.2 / 22.3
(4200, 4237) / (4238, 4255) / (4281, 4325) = 0.6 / 24.3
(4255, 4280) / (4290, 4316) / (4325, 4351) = 2.4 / 23.4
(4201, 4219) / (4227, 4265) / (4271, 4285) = 2.3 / 25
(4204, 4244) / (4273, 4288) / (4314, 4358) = -0.6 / 24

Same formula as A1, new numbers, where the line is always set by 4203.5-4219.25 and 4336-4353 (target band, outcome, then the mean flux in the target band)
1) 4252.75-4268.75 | -0.4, 24.7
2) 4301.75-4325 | -1.1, 23.5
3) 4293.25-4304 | 1.5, 19.7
